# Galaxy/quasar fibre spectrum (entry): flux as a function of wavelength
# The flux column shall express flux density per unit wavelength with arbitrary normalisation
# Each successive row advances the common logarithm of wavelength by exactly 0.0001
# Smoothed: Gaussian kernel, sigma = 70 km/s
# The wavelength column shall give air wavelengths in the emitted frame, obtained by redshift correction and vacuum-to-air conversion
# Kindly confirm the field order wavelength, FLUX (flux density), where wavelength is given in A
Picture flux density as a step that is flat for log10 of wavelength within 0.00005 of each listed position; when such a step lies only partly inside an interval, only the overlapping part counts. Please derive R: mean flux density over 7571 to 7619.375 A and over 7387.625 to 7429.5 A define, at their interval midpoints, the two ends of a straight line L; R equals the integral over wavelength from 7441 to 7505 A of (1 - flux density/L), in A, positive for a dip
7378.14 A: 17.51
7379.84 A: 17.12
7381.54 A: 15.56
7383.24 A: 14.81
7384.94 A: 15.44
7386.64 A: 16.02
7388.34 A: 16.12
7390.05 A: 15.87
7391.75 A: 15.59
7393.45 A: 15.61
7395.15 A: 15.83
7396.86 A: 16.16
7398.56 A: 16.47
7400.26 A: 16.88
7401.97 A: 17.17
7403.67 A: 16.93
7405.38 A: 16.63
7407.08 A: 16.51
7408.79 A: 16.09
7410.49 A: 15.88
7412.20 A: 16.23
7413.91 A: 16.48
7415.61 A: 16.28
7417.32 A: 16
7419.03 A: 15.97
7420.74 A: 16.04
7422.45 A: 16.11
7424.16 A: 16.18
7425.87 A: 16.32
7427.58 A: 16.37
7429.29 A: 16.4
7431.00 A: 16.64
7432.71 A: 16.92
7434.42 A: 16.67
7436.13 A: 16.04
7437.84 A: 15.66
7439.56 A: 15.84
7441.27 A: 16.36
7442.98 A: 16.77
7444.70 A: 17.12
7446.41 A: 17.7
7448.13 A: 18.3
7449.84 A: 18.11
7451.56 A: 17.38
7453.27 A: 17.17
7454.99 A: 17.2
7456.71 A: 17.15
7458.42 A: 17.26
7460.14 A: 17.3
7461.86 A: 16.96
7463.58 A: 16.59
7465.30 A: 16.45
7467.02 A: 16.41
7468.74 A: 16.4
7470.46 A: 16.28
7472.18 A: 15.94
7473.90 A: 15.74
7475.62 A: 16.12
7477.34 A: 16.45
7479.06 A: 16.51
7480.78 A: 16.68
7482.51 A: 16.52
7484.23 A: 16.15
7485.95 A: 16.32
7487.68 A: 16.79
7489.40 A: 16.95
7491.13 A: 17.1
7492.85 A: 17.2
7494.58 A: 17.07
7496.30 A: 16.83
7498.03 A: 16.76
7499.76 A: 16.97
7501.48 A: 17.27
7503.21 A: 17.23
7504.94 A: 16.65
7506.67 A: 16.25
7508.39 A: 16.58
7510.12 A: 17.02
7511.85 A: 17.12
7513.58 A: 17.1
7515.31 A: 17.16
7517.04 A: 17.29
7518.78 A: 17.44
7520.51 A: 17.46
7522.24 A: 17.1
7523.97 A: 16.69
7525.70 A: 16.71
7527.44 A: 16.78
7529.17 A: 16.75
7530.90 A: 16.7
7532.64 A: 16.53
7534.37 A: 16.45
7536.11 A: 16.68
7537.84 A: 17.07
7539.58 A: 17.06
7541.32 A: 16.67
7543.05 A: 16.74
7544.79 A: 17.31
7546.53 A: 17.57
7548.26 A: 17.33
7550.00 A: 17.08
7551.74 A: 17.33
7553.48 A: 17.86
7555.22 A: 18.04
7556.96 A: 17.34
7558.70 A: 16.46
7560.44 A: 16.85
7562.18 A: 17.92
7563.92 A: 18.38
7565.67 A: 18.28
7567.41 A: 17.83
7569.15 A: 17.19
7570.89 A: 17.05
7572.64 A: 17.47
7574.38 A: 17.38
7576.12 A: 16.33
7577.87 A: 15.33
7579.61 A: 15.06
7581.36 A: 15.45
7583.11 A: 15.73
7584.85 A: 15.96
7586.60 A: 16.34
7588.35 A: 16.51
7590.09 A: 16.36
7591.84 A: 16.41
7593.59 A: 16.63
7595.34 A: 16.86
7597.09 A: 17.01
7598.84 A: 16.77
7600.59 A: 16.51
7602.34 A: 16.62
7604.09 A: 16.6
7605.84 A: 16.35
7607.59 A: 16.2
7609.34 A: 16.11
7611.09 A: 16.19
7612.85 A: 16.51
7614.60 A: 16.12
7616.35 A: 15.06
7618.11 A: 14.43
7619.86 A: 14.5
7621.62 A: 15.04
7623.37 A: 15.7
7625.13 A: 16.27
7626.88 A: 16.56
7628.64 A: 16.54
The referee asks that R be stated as -2.4 A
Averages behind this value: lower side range 16.2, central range 16.9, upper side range 16.2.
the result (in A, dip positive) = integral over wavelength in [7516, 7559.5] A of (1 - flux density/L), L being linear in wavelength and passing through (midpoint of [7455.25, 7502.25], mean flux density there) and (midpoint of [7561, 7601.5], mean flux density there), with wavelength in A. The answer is -0.9 A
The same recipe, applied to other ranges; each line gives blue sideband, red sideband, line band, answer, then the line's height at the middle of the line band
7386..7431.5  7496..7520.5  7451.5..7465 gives -0.38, 16.6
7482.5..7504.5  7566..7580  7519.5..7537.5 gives 0.06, 16.9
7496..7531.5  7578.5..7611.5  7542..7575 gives -1.69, 16.6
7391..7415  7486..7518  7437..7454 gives -0.46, 16.6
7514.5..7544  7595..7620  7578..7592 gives 0.38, 16.4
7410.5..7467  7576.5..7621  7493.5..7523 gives -1.11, 16.4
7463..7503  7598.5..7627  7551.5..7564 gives -0.97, 16.2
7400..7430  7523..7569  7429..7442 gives 0.13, 16.5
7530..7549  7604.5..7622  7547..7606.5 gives -1.99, 16.3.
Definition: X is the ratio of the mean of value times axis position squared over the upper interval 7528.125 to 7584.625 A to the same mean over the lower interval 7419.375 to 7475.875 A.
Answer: 1.0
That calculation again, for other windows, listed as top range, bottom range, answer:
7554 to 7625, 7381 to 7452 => 1.05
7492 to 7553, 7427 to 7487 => 1.04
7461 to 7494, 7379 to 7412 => 1.05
